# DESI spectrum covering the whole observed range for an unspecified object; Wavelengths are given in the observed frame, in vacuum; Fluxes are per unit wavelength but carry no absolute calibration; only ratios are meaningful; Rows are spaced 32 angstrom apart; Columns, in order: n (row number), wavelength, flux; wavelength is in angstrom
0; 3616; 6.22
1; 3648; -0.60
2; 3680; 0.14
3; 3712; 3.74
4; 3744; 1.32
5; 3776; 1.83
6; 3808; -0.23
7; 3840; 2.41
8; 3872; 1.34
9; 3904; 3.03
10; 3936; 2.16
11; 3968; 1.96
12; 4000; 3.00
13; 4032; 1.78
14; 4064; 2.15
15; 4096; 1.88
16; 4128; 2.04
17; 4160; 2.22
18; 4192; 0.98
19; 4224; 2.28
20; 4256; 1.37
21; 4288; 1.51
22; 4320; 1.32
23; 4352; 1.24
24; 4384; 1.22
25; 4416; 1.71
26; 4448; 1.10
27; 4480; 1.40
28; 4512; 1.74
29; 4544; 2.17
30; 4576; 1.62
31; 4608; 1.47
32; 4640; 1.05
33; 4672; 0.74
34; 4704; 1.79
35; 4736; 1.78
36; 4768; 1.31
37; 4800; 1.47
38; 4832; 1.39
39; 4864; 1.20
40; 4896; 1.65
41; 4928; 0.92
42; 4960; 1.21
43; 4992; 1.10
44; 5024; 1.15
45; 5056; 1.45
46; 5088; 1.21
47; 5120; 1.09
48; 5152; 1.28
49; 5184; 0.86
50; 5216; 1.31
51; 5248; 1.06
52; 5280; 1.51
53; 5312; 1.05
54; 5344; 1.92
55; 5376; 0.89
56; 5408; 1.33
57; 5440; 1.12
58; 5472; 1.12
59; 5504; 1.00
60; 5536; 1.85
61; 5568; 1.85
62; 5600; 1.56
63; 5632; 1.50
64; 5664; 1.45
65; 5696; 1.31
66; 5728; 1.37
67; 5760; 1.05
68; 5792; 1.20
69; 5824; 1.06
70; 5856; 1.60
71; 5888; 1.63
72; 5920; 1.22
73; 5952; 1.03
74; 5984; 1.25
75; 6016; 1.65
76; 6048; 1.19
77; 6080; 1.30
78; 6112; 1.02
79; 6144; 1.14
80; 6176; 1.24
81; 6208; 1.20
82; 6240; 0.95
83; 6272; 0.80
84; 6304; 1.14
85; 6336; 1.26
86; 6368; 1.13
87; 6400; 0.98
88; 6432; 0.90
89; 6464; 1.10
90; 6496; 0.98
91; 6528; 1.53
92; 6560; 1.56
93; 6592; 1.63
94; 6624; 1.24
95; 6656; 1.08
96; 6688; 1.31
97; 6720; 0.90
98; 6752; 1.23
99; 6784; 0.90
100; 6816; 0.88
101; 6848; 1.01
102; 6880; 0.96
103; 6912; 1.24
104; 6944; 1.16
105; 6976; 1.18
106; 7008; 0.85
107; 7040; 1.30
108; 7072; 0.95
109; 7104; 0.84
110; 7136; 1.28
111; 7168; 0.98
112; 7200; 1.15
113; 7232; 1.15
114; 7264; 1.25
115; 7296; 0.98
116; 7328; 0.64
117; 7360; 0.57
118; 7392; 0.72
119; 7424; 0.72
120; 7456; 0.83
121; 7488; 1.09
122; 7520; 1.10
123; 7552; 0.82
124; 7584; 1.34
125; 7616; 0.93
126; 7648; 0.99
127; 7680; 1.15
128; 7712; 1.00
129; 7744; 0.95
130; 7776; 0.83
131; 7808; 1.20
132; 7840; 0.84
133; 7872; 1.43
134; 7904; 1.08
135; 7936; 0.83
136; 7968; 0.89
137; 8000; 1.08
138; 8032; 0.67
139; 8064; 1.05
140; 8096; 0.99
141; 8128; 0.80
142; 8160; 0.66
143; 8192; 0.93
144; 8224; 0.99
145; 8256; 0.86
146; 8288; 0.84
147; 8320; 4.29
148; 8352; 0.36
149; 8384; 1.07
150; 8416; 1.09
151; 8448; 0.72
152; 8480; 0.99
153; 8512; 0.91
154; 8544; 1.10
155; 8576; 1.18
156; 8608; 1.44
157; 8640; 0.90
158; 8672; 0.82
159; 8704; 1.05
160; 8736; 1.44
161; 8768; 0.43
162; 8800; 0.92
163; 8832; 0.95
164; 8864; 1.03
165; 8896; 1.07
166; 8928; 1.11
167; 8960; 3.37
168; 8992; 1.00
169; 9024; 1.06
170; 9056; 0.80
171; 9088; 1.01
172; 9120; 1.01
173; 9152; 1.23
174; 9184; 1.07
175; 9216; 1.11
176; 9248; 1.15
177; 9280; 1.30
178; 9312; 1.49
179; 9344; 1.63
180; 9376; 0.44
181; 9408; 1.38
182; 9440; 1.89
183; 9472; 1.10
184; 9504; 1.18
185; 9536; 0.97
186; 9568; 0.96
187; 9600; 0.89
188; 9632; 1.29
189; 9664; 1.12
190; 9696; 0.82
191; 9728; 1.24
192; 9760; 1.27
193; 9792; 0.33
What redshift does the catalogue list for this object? 1.23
